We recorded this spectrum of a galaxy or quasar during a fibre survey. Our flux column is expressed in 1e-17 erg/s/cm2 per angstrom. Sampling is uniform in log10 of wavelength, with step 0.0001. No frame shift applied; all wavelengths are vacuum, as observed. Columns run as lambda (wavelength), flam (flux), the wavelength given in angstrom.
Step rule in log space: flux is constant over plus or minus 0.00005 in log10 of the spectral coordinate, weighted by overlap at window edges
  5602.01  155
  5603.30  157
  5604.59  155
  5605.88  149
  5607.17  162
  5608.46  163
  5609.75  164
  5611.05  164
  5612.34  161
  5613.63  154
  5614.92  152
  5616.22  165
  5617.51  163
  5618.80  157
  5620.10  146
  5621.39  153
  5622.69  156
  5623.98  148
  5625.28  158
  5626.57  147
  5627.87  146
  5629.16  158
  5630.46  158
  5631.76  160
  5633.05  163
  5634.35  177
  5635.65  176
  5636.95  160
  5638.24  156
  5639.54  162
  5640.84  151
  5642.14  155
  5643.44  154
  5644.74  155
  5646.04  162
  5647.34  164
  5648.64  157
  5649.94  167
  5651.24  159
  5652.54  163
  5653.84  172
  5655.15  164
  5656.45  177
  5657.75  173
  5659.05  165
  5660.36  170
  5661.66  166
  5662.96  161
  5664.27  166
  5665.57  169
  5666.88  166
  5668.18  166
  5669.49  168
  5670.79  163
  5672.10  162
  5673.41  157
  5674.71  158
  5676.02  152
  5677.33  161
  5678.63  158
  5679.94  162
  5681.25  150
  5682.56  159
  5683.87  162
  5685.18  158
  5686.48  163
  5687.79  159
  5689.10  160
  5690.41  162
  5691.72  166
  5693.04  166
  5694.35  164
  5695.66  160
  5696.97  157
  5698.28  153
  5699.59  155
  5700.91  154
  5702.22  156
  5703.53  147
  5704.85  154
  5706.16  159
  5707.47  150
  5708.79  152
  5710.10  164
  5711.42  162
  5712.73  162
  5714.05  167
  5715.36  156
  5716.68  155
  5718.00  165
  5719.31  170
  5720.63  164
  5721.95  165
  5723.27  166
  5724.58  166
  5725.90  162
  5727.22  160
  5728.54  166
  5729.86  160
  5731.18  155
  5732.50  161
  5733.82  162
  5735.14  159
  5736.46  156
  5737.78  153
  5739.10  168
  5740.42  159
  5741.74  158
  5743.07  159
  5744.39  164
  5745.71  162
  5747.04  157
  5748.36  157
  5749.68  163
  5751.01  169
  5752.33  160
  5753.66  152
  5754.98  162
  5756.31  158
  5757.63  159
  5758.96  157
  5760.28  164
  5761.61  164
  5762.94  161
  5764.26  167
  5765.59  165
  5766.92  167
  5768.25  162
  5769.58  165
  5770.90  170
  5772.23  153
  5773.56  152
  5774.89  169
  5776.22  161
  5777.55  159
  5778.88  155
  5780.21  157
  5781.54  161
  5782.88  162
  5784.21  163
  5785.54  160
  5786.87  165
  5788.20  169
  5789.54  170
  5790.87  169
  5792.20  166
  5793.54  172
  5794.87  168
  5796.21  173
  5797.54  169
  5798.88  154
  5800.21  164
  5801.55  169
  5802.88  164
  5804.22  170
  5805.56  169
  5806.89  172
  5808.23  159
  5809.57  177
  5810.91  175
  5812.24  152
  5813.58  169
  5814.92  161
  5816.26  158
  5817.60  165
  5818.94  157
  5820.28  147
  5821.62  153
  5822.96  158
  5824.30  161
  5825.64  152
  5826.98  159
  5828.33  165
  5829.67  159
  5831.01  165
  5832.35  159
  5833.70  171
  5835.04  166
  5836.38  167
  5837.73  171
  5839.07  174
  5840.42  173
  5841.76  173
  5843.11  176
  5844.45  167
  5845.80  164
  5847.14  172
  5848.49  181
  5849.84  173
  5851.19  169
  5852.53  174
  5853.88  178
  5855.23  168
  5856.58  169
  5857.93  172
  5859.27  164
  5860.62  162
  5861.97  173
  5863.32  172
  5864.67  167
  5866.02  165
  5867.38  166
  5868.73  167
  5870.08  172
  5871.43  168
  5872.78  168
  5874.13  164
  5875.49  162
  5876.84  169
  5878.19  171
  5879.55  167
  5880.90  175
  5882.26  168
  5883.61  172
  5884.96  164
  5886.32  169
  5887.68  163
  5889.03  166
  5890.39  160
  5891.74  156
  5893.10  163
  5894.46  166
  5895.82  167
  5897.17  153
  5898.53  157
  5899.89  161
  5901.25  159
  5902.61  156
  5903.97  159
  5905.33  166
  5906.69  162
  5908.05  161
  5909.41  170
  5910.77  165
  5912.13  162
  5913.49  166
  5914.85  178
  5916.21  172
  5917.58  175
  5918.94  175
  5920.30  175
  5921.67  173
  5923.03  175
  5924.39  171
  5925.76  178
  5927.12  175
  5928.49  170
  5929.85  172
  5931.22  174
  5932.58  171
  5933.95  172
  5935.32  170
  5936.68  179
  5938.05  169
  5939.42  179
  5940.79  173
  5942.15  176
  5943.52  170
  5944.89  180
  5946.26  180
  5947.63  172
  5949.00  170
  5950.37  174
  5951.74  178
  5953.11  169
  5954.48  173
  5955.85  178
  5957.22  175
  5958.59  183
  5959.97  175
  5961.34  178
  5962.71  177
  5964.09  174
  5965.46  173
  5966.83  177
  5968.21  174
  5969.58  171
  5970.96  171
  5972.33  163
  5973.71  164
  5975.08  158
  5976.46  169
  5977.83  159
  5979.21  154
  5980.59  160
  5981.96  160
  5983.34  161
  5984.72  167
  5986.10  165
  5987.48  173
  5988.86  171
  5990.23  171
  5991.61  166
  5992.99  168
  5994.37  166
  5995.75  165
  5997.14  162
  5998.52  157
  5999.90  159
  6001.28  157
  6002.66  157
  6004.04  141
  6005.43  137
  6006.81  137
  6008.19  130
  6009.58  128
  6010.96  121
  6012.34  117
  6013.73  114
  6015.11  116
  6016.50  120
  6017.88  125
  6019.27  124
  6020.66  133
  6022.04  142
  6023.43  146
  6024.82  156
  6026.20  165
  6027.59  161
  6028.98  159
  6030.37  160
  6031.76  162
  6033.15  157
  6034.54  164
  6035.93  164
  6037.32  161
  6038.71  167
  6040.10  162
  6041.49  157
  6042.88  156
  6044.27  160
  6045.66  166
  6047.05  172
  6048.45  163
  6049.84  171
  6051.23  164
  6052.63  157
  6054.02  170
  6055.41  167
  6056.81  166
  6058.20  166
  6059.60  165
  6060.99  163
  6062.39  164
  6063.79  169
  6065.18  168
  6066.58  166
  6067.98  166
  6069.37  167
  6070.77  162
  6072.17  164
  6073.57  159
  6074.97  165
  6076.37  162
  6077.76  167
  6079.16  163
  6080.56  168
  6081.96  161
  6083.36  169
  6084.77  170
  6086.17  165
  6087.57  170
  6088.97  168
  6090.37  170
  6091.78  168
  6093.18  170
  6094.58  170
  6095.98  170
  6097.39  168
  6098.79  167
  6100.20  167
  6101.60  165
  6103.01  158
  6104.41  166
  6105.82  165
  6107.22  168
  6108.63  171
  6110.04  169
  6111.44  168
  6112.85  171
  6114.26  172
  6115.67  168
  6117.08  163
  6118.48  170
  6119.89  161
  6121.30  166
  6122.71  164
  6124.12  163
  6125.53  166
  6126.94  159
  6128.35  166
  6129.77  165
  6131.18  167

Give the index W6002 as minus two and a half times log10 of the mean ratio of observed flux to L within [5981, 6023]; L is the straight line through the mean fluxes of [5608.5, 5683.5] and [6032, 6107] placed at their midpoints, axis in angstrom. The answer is 0.12 mag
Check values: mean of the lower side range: 161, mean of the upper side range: 165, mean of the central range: 147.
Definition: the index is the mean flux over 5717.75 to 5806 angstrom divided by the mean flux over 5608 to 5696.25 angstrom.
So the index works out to 1.0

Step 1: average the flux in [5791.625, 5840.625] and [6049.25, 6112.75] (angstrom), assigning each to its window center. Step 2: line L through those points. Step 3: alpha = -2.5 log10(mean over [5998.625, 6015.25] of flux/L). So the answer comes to 0.22 mag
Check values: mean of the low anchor 164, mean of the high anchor 166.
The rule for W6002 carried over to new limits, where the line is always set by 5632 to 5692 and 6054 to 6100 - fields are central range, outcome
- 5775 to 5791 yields 0.01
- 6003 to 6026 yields 0.25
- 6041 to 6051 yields 0.02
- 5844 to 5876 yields -0.03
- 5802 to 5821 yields 0.00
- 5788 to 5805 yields -0.02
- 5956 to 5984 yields -0.02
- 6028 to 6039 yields 0.03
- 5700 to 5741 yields 0.02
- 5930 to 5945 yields -0.05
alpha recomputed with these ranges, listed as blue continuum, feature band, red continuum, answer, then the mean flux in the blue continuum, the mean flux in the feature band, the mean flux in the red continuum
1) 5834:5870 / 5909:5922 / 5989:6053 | -0.05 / 170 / 171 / 152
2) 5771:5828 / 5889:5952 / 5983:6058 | -0.07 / 163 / 169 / 154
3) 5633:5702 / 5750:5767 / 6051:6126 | 0.01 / 162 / 162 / 166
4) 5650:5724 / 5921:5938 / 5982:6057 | -0.11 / 161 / 173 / 154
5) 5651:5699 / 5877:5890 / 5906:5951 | 0.02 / 163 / 168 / 172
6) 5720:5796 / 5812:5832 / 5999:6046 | 0.00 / 162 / 159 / 146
